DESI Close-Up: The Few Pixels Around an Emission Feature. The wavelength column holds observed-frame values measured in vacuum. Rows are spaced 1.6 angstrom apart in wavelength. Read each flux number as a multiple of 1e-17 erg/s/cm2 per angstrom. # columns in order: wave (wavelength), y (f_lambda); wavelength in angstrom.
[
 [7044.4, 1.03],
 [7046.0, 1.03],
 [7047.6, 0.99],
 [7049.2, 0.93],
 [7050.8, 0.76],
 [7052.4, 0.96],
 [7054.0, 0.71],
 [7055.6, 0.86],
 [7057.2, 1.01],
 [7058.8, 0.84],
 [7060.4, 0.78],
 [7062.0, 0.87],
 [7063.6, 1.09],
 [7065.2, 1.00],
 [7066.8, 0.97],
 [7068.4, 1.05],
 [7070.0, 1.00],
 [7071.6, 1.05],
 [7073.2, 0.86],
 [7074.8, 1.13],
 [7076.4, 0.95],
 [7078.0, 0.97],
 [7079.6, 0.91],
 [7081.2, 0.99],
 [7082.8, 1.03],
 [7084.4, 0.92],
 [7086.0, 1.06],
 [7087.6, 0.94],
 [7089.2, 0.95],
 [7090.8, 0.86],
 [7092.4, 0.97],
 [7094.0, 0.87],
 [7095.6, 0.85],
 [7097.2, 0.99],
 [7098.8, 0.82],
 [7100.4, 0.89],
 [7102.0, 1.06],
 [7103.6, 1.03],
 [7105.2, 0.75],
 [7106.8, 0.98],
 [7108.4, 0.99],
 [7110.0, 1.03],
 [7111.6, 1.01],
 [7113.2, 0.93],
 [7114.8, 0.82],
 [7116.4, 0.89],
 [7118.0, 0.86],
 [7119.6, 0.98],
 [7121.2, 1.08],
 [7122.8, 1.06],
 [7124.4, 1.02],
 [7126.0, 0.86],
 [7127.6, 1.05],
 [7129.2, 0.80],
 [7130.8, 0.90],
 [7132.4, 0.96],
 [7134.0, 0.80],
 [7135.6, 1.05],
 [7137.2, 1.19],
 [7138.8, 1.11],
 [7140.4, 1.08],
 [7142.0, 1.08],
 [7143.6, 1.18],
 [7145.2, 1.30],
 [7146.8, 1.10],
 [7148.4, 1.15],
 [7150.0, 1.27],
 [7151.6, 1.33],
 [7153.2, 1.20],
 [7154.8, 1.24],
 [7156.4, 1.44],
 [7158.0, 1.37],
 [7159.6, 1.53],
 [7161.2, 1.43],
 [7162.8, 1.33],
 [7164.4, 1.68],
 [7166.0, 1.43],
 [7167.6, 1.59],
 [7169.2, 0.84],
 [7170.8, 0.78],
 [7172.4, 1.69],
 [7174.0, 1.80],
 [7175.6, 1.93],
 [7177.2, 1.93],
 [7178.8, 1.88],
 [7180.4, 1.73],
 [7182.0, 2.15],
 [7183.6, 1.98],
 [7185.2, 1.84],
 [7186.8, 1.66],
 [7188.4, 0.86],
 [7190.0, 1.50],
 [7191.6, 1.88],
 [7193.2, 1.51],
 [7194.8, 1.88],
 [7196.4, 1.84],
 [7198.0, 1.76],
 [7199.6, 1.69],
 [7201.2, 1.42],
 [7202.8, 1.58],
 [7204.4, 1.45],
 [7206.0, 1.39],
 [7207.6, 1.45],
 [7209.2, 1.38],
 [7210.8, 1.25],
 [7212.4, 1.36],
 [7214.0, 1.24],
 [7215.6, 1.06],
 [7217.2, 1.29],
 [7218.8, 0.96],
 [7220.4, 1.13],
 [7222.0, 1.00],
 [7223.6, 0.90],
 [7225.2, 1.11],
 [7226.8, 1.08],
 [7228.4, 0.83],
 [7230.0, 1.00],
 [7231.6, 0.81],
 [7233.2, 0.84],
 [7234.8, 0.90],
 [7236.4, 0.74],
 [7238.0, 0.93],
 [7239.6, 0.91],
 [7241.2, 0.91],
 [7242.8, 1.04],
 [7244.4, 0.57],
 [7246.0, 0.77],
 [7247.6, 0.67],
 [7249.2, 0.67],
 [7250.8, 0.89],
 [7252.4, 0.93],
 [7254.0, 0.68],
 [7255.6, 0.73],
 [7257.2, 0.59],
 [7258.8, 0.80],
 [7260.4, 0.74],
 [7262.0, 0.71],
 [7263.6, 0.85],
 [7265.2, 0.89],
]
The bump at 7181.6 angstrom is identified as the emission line Mg II 2798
